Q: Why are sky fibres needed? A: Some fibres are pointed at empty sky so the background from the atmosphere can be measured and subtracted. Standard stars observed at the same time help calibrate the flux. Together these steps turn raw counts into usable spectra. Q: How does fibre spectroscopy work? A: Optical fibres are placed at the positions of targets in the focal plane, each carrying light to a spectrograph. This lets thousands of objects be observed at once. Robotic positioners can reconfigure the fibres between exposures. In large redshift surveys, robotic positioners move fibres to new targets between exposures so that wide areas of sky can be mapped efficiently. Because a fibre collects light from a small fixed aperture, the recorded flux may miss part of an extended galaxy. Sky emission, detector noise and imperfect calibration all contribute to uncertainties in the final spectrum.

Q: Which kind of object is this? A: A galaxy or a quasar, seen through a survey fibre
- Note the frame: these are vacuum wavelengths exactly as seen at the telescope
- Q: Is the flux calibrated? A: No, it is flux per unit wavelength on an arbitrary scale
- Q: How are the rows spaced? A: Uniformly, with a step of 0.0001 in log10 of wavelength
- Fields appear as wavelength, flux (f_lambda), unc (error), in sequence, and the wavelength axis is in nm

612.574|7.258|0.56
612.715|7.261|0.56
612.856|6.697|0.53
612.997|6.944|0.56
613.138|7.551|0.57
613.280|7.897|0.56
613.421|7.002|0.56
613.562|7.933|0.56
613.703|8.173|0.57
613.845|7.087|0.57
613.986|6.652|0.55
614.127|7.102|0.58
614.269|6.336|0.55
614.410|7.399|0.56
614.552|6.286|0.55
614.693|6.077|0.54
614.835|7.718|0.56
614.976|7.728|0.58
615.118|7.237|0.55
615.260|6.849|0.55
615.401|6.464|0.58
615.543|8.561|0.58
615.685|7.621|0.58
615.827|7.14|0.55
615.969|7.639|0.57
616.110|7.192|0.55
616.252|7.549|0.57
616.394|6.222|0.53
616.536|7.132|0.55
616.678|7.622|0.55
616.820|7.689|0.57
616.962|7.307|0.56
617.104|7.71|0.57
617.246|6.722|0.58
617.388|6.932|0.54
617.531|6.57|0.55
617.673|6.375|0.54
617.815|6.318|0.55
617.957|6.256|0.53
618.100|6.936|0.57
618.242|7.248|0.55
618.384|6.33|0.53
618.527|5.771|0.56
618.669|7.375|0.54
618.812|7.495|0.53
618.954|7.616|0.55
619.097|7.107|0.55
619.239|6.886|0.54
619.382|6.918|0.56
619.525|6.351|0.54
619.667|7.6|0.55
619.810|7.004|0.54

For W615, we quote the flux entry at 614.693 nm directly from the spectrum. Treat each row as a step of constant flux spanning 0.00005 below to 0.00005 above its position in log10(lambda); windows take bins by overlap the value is 6.077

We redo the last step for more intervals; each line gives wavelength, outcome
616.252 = 7.549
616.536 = 7.132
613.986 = 6.652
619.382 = 6.918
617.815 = 6.318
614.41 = 7.399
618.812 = 7.495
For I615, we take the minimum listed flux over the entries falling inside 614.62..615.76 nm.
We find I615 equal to 6.077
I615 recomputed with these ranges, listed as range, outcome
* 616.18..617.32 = 6.222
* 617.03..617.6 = 6.57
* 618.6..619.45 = 6.886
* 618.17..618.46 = 6.33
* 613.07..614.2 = 6.652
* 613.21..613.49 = 7.002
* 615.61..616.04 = 7.14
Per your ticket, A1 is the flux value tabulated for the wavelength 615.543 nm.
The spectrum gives 8.561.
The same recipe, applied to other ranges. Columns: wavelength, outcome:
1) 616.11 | 7.192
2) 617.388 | 6.932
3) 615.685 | 7.621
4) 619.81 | 7.004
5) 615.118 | 7.237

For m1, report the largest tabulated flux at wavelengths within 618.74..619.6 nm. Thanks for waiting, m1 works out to 7.616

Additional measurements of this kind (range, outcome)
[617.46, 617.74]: 6.57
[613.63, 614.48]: 8.173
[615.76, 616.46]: 7.639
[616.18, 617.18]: 7.71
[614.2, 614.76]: 7.399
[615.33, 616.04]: 8.561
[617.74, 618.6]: 7.248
